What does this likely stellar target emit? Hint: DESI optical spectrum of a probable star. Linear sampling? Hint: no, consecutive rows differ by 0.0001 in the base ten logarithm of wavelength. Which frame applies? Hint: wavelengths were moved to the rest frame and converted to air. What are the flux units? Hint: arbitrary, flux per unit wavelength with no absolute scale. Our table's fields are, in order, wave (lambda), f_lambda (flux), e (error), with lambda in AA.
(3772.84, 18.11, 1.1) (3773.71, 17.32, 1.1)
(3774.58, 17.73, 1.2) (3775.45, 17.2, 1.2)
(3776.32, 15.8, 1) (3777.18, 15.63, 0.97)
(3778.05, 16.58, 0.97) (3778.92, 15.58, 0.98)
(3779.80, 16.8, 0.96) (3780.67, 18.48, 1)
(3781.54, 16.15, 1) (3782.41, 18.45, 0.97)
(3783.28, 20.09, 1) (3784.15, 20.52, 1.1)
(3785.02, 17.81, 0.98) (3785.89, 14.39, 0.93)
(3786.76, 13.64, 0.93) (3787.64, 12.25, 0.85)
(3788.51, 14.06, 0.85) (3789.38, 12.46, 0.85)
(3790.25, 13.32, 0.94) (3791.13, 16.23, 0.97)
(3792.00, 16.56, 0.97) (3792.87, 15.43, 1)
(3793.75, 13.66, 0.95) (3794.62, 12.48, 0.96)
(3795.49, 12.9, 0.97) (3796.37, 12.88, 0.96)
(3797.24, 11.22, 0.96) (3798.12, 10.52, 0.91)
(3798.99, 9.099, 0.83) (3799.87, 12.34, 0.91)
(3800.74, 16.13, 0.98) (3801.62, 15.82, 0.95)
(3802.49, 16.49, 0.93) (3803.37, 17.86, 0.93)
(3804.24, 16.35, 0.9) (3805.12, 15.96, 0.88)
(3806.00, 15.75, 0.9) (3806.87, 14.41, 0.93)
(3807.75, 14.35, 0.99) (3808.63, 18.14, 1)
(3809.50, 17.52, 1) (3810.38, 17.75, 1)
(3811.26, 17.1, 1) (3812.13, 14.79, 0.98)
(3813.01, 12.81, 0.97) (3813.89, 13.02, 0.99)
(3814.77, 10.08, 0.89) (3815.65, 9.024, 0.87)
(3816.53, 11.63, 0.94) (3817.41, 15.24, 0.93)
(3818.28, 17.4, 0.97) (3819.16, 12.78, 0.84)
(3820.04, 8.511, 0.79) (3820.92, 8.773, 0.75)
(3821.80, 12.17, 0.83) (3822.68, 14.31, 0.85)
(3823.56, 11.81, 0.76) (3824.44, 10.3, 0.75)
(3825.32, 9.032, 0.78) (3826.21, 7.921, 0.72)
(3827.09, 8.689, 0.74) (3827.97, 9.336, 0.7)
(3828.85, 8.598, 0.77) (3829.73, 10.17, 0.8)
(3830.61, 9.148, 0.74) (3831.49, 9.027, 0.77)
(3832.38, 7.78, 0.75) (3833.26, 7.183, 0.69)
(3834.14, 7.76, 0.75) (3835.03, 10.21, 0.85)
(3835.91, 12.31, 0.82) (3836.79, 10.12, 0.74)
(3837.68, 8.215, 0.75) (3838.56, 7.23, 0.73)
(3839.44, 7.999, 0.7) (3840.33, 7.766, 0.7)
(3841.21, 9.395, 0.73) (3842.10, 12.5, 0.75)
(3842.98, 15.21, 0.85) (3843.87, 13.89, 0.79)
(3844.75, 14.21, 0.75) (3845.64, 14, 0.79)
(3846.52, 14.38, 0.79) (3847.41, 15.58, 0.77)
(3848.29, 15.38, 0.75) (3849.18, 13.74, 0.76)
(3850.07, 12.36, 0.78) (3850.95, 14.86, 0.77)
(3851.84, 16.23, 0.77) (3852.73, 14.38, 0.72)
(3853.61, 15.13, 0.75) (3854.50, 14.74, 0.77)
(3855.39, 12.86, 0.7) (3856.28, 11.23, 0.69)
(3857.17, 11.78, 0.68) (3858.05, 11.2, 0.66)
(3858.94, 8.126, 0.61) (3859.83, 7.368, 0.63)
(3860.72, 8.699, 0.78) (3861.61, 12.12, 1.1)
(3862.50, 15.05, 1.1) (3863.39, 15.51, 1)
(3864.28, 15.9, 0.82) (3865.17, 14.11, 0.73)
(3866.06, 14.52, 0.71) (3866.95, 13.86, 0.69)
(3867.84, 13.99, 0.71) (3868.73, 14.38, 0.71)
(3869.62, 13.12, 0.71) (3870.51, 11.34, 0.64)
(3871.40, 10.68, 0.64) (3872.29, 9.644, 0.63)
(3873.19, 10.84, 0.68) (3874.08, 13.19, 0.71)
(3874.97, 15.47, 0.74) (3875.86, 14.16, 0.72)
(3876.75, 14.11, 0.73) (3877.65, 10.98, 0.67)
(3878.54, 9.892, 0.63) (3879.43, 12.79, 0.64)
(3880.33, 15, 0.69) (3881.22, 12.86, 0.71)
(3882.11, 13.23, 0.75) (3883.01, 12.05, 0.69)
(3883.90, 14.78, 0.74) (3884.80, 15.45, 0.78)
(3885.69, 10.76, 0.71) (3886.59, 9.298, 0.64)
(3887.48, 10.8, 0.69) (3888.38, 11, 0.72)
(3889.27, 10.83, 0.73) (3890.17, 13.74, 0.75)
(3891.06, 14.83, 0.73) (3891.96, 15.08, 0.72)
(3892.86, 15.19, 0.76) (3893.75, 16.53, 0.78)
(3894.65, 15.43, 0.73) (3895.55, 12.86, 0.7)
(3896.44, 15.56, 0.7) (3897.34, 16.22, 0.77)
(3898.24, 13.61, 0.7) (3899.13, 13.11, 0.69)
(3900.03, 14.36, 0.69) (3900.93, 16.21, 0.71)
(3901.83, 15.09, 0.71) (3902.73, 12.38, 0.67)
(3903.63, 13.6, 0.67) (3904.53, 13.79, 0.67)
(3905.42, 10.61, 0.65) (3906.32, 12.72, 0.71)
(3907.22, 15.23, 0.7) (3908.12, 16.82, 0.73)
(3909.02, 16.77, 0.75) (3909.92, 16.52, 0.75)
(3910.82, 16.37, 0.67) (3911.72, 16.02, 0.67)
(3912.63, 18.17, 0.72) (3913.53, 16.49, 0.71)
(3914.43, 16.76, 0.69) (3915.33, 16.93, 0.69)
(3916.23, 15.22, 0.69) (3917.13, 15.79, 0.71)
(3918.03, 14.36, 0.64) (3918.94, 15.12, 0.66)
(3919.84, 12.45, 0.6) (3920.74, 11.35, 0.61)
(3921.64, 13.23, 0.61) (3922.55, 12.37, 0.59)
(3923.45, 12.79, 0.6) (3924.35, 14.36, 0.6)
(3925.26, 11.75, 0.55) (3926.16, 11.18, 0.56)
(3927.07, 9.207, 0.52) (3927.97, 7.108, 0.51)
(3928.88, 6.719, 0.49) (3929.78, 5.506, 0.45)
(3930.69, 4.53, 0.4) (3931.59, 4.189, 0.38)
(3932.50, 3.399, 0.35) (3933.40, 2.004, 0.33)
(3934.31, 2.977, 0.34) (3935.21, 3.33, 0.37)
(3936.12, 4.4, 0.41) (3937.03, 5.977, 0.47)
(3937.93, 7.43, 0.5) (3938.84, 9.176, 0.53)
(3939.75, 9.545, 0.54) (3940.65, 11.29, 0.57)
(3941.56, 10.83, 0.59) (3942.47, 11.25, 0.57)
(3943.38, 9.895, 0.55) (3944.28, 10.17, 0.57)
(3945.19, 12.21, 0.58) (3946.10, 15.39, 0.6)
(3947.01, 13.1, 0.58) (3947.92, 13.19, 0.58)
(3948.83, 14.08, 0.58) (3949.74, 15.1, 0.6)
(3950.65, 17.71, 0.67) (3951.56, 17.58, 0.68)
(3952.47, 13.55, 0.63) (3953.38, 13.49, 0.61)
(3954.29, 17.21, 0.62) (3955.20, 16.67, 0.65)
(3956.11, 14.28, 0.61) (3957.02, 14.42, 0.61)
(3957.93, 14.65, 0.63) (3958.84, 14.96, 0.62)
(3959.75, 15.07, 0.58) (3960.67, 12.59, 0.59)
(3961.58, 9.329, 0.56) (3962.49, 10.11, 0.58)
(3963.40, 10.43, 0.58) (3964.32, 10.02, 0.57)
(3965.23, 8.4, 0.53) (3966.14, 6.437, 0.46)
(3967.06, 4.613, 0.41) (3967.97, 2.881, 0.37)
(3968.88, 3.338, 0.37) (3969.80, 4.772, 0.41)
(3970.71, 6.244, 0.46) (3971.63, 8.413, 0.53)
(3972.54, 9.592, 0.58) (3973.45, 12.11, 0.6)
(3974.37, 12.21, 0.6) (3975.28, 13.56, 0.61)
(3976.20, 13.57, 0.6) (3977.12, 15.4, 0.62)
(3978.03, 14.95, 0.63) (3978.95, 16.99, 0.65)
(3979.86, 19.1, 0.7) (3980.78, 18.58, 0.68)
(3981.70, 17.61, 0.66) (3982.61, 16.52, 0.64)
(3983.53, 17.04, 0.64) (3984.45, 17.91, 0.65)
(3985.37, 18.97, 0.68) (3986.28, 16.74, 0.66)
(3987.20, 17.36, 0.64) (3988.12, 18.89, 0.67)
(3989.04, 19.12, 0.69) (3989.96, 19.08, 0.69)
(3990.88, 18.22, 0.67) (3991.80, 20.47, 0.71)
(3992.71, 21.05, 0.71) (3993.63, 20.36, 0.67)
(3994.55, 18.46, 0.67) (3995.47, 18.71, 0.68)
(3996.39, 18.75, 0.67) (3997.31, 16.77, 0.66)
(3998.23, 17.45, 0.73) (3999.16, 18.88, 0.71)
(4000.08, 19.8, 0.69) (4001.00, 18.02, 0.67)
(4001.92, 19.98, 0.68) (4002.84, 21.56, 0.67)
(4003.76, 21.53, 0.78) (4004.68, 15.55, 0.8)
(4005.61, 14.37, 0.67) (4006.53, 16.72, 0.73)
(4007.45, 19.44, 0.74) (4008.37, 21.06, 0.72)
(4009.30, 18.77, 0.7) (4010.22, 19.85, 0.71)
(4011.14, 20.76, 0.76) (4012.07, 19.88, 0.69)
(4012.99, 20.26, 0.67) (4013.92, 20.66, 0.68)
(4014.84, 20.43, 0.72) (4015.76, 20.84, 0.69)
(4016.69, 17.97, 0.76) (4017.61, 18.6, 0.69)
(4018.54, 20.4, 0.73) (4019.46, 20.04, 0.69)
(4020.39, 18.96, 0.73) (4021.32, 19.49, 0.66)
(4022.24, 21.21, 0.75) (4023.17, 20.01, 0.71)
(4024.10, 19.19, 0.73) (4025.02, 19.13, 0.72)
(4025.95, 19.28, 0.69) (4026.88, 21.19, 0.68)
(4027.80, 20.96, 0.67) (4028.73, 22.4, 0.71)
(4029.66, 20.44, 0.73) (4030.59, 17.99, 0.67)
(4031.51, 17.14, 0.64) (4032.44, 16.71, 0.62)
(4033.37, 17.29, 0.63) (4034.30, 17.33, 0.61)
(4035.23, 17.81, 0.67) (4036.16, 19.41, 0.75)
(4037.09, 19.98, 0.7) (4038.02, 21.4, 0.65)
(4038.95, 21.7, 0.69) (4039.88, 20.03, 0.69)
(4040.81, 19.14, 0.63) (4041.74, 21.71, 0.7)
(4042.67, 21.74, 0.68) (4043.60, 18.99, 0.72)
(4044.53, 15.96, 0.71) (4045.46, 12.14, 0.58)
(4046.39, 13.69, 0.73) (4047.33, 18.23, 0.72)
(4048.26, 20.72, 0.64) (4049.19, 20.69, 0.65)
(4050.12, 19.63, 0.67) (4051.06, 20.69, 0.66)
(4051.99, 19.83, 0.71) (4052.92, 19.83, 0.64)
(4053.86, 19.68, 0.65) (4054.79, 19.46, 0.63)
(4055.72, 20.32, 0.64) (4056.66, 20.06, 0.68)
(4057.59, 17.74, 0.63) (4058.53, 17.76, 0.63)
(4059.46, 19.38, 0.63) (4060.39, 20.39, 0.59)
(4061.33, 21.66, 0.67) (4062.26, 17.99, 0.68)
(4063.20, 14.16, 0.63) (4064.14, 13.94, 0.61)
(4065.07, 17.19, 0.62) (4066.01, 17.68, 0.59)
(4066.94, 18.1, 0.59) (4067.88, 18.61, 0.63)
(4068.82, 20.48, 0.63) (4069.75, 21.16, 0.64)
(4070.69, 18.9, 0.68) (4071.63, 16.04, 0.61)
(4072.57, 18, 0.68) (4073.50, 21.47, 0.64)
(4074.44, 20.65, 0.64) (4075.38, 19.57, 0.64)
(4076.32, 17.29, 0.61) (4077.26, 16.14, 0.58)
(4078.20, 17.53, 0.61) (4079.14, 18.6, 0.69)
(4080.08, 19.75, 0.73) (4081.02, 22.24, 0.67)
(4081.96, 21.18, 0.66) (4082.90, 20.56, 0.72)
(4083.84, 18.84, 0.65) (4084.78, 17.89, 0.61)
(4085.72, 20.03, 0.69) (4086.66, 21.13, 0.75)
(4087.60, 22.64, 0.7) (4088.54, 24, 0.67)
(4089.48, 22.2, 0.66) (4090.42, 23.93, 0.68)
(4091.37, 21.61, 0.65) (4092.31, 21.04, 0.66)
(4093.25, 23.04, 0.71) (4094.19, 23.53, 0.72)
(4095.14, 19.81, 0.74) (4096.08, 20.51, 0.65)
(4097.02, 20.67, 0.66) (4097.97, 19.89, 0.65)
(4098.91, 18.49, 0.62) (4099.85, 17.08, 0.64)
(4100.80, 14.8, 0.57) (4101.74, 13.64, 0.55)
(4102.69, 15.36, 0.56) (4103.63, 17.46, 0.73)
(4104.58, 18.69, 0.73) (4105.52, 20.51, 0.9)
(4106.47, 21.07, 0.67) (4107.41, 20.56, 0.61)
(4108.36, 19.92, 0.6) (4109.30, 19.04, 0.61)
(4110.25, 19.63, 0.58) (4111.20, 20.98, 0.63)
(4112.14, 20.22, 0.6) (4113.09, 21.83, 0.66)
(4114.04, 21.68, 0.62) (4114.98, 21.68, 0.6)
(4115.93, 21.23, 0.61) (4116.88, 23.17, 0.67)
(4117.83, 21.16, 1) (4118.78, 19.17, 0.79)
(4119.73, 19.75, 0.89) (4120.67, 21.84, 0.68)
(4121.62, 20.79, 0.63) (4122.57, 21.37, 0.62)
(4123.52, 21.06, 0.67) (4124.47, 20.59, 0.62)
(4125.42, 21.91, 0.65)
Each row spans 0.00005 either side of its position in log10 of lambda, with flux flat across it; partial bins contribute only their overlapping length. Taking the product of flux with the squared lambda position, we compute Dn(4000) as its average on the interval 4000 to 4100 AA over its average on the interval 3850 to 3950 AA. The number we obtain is 1.7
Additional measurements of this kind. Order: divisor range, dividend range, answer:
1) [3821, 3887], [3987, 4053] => 1.75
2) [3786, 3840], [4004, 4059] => 1.74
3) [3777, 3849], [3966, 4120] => 1.59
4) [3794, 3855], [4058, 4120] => 1.79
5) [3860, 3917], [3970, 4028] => 1.37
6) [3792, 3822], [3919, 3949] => 0.72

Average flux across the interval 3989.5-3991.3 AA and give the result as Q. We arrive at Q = 18.6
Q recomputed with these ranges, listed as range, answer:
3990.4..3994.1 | 20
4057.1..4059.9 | 18.3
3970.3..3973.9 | 9.13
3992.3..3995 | 19.9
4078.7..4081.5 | 20.2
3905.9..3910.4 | 15.6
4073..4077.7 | 19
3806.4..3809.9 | 16.1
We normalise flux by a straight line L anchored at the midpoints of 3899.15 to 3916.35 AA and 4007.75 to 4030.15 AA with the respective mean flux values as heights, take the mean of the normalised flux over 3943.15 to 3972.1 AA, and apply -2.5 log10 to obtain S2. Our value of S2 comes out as 0.44 mag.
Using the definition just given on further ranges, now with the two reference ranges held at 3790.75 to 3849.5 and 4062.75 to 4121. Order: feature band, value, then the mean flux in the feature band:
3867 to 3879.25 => 0.113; 12.5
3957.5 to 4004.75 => 0.133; 14.9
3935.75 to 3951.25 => 0.360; 11.3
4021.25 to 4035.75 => -0.072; 19.2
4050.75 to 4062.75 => -0.048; 19.6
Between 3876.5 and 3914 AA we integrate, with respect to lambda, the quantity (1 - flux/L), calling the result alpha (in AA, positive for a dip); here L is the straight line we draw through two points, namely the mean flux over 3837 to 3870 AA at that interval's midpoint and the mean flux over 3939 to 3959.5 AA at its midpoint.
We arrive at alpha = -2.5 AA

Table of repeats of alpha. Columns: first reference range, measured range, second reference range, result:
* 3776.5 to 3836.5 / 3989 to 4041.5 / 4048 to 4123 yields -3.5 AA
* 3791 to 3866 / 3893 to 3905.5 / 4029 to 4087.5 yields 0.1 AA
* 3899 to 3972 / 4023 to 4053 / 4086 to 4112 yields -4.1 AA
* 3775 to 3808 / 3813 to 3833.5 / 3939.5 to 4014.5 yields 6.2 AA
